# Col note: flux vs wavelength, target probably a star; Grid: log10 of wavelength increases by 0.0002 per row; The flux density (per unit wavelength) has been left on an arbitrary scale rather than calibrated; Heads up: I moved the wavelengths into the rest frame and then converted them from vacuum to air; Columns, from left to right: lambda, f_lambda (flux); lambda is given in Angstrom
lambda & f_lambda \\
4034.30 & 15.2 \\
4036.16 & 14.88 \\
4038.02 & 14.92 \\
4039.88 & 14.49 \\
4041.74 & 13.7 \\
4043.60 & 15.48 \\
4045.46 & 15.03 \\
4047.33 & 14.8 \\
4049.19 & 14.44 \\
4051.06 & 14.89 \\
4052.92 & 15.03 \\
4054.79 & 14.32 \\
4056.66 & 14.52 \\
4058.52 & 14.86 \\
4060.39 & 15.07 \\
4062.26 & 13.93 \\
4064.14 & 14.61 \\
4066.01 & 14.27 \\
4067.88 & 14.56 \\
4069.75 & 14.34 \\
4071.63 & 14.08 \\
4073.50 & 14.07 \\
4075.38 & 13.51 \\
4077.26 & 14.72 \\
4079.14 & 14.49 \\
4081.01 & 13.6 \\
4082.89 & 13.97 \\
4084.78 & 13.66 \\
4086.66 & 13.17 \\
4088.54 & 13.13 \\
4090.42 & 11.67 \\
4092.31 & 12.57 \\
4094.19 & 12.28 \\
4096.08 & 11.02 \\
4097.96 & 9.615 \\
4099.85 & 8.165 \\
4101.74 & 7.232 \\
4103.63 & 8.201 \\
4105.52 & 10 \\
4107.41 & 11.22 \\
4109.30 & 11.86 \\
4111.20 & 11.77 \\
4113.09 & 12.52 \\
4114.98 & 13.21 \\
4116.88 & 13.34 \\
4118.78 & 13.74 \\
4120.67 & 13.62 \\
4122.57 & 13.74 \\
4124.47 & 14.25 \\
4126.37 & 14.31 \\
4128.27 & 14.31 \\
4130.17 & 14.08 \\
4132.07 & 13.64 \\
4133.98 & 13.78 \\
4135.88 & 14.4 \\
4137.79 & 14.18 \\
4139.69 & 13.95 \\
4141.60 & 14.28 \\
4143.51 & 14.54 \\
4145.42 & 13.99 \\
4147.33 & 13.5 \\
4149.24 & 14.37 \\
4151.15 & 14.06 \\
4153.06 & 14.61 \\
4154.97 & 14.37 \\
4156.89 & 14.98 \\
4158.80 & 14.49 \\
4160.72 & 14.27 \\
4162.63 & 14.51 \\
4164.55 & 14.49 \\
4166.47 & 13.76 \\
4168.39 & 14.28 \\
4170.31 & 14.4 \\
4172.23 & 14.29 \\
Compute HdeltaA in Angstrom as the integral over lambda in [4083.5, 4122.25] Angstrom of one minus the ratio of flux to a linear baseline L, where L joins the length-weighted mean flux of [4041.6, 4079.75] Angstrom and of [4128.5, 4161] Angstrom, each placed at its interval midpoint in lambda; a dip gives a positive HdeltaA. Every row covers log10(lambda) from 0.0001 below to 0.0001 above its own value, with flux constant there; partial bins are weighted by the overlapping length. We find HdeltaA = 7.3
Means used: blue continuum 14.5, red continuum 14.2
